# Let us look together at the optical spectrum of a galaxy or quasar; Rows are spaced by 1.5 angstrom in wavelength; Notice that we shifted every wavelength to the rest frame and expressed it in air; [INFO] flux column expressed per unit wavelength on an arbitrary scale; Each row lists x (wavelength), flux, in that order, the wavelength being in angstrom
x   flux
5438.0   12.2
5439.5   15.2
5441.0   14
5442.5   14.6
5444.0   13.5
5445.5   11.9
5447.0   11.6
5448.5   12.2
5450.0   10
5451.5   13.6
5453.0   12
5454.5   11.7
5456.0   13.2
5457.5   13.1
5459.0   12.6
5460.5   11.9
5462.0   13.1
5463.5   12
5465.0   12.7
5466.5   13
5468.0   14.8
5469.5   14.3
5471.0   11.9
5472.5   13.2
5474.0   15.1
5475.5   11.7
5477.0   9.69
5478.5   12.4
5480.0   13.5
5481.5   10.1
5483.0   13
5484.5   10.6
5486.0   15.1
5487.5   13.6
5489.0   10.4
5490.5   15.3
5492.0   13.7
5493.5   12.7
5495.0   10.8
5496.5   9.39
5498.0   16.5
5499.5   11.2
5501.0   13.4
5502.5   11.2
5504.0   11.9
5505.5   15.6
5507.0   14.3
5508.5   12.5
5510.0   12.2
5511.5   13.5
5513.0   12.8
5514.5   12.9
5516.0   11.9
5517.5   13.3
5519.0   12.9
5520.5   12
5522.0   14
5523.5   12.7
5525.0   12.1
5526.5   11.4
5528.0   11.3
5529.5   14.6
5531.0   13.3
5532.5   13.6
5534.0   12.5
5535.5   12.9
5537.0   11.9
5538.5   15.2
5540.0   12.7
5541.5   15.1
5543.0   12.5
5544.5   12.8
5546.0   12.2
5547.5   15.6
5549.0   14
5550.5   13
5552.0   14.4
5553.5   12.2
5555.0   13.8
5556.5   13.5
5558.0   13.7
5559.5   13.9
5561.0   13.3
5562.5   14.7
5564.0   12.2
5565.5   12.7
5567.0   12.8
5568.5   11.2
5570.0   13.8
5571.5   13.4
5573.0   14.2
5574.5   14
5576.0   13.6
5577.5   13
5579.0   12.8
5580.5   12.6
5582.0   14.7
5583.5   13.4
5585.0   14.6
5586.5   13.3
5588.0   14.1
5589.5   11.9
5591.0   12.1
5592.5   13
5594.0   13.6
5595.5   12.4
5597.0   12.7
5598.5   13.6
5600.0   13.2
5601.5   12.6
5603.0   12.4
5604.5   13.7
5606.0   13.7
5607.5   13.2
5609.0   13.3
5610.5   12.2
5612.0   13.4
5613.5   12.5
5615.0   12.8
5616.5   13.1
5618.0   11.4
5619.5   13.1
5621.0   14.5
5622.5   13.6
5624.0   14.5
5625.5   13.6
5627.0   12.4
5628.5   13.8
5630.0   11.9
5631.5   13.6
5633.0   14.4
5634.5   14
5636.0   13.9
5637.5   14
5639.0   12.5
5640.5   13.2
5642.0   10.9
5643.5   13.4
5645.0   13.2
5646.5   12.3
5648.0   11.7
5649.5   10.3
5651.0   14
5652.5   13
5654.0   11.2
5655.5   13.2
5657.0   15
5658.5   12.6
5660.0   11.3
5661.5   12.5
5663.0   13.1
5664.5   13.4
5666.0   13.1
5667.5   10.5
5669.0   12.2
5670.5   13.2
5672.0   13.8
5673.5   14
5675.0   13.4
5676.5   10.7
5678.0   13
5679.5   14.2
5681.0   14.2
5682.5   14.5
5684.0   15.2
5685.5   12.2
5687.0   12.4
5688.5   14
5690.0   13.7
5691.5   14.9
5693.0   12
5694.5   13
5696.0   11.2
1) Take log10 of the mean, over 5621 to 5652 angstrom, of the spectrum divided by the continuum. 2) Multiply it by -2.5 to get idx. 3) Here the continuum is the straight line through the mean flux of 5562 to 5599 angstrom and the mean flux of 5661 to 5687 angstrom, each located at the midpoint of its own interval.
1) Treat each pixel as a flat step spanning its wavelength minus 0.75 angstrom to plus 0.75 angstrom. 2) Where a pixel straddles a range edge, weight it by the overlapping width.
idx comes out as 0.005 mag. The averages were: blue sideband 13.2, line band 13.1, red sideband 13.1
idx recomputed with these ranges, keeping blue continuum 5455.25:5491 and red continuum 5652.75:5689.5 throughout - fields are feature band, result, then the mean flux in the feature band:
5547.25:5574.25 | -0.05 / 13.4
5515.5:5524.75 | 0.00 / 12.8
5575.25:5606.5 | -0.02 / 13.2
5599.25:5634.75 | -0.02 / 13.2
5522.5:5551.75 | -0.03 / 13.2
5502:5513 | -0.02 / 13.1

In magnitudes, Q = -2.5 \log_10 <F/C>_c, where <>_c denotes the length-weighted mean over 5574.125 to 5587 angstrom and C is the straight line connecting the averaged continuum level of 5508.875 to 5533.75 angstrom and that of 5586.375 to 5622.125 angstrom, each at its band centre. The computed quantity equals -0.05 mag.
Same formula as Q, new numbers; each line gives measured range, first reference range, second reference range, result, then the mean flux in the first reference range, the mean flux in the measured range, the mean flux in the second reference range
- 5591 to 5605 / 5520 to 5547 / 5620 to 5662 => 0.003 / 13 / 13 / 13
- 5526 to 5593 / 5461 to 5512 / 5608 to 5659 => -0.033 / 12.8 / 13.3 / 13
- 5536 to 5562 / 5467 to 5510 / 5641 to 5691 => -0.058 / 12.8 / 13.5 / 12.9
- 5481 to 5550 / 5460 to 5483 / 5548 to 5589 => 0.009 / 12.6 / 12.9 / 13.4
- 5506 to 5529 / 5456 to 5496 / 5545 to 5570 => 0.026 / 12.7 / 12.7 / 13.3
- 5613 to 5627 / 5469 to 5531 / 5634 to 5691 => -0.025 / 12.7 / 13.2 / 13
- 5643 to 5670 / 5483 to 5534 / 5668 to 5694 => 0.061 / 12.8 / 12.6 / 13.4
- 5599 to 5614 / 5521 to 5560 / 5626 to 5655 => -0.005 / 13.3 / 13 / 12.8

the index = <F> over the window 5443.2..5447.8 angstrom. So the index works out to 12.4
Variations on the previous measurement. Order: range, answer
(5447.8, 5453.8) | 11.9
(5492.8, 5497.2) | 11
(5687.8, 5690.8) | 13.9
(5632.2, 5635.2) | 14.2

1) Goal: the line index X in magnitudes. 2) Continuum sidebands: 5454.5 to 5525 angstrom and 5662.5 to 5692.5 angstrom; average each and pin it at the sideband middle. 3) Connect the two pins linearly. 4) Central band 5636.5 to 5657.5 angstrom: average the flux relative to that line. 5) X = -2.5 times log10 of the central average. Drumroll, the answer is 0.042 mag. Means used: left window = 12.8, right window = 13.3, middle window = 12.7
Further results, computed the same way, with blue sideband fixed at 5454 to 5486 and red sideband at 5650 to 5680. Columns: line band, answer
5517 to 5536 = -0.011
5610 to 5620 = 0.012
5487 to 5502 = -0.001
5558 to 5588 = -0.056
